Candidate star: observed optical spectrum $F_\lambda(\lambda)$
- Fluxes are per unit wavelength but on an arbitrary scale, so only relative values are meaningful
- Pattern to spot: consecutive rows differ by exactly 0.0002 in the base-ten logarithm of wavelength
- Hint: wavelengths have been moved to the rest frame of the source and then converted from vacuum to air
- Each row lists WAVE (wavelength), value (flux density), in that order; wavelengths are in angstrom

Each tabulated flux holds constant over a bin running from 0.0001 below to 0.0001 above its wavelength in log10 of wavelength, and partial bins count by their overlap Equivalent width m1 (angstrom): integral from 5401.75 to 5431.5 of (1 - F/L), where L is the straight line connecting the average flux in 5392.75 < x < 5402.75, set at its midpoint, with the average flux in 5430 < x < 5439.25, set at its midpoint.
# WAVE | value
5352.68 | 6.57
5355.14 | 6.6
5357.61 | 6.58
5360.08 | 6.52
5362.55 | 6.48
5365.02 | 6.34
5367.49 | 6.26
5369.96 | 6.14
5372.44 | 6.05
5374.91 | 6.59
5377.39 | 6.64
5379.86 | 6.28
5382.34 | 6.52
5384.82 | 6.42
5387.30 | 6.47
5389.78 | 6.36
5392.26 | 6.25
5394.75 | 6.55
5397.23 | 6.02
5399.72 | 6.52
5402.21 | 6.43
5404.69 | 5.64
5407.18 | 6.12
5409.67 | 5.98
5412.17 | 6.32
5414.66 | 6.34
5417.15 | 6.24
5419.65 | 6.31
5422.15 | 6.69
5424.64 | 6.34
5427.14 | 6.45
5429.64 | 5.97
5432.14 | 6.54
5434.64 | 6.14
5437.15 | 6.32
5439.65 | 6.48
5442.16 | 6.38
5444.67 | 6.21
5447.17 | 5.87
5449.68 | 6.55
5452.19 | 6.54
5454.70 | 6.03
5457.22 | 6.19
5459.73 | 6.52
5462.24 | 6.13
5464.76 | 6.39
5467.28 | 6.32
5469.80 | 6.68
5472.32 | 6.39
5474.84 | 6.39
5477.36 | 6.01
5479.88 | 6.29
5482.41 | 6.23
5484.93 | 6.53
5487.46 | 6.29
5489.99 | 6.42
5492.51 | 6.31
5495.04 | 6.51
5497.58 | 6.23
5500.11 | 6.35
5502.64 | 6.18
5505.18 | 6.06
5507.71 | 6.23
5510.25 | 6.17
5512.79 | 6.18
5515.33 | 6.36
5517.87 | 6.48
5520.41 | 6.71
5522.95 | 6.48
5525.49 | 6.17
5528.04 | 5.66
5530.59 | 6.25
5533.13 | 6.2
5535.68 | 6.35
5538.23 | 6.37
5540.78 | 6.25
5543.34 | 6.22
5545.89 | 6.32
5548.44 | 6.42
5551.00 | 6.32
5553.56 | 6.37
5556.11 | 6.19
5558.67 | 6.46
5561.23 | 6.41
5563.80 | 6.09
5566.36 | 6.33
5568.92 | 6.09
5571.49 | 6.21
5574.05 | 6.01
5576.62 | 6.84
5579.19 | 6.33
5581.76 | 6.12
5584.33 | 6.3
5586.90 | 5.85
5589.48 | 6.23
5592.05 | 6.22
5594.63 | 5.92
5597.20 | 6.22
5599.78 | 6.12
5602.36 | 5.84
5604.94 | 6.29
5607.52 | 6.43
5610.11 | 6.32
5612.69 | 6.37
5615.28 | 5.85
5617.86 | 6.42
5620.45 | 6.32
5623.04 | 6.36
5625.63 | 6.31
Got 0.5 angstrom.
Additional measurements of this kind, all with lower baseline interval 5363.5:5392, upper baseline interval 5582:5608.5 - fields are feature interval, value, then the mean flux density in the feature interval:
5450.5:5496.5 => -0.6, 6.34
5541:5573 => -0.5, 6.28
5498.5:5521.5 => -0.3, 6.3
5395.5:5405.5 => 0.2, 6.2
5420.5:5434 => -0.1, 6.39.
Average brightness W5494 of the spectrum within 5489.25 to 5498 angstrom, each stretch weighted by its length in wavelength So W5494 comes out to 6.38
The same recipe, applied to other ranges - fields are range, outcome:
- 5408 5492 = 6.32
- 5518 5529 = 6.3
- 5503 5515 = 6.17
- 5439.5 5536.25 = 6.3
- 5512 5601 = 6.26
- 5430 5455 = 6.31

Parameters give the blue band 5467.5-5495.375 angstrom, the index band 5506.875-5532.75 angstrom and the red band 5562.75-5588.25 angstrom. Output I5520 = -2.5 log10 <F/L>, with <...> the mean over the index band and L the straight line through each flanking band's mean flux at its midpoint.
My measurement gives 0.01 mag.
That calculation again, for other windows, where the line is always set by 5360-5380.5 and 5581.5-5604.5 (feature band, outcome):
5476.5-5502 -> -0.02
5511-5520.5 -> -0.03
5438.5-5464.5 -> 0.00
